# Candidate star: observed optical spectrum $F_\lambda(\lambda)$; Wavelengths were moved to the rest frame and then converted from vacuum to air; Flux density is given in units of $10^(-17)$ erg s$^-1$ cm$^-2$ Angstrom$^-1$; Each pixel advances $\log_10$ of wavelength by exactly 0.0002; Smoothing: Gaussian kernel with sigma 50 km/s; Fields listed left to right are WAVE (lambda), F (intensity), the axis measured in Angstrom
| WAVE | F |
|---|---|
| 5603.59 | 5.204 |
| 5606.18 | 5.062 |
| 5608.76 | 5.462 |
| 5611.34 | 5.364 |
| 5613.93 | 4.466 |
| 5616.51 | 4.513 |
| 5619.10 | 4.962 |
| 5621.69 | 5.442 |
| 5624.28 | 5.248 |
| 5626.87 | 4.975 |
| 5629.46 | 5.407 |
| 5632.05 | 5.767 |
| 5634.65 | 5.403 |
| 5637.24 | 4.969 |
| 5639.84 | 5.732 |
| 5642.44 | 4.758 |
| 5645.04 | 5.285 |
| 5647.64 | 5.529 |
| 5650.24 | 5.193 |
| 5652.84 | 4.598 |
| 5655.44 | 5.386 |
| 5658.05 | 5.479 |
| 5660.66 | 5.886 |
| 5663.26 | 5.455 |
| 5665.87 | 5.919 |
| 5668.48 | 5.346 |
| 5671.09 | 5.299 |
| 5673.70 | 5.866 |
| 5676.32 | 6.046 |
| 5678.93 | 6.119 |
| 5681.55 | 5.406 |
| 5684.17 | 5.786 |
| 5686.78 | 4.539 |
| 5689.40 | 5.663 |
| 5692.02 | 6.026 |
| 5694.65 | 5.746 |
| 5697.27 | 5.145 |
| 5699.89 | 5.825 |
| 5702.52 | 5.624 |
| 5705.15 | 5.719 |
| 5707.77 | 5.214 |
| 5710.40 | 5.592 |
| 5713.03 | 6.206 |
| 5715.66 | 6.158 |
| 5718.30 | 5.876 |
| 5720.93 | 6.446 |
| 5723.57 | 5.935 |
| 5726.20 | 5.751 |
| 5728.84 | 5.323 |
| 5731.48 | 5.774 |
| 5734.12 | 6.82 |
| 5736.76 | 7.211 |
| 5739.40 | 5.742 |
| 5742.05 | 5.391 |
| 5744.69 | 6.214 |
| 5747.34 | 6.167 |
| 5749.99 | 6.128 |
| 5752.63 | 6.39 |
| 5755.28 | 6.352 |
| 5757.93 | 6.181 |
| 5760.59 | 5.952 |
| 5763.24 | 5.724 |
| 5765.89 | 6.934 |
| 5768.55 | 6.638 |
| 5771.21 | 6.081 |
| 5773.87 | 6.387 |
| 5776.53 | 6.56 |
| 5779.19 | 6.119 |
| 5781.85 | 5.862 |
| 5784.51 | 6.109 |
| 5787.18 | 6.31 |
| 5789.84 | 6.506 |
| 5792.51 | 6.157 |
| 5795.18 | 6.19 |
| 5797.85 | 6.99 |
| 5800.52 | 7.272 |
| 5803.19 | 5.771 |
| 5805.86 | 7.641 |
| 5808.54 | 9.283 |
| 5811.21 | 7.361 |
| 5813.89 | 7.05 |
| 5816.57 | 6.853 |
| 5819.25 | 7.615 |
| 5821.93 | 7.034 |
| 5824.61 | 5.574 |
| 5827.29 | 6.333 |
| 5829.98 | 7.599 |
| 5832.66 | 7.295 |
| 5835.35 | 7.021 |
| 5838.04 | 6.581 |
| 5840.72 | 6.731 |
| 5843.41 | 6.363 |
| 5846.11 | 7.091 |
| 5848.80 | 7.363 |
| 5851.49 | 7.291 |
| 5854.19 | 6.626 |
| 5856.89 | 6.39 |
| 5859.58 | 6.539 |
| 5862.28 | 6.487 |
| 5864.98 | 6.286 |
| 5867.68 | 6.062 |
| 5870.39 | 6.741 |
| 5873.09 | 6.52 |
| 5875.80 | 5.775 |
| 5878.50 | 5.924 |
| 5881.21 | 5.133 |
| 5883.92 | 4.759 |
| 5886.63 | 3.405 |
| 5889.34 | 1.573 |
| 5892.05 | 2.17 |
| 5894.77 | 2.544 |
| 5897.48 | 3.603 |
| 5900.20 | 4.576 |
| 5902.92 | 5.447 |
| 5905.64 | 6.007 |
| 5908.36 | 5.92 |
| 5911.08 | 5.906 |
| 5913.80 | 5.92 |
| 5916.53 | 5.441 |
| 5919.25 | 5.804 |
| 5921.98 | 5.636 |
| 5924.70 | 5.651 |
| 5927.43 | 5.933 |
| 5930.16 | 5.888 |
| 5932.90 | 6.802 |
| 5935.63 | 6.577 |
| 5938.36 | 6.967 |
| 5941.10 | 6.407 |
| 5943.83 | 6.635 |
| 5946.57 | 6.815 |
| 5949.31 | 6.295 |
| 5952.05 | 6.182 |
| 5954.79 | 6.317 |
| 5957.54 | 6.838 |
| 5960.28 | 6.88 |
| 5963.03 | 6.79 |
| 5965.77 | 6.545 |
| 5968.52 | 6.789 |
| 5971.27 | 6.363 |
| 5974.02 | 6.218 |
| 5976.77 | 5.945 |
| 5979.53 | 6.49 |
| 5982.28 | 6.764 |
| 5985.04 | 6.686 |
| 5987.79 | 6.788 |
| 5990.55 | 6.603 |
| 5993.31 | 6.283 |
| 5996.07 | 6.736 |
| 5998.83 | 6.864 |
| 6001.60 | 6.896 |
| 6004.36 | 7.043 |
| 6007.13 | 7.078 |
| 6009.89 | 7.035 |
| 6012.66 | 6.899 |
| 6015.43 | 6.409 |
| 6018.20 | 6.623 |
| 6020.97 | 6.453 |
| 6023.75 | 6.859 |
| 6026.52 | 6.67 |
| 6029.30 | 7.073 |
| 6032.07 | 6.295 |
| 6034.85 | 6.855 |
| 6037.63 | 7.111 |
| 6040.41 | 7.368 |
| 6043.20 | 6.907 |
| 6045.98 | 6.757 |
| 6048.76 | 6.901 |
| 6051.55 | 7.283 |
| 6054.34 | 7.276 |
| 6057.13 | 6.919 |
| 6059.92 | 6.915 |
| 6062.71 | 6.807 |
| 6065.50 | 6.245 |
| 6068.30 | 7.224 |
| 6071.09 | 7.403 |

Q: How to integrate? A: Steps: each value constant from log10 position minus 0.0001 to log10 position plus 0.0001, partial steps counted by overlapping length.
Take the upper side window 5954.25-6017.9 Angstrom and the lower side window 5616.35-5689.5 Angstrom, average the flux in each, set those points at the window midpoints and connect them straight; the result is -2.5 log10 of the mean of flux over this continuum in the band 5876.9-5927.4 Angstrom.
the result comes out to 0.31 mag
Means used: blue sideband 5.39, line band 4.78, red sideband 6.67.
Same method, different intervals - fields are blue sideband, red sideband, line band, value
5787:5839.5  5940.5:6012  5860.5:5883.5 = 0.128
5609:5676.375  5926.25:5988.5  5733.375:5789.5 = -0.088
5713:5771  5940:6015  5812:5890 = 0.008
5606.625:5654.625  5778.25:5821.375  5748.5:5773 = 0.031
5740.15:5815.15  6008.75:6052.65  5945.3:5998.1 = 0.034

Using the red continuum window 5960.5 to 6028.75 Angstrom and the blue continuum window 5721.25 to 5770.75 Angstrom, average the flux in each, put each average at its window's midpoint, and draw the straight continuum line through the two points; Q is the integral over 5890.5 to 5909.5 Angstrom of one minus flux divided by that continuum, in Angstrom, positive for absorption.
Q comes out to 6.4 Angstrom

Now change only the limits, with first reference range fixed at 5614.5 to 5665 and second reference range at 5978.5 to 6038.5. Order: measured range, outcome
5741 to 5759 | -1.34 Angstrom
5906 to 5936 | 2.17 Angstrom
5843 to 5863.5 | -2.24 Angstrom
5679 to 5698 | -0.25 Angstrom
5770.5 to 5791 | -1.46 Angstrom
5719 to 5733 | -0.64 Angstrom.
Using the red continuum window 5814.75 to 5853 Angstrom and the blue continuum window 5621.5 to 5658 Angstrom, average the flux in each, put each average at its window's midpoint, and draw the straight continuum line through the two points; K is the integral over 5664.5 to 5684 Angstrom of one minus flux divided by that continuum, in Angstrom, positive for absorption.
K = -0.6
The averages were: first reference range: 5.27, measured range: 5.72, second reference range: 6.91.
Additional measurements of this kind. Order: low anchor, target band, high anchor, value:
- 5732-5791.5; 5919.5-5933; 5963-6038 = 1.4 Angstrom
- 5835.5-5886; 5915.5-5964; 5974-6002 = 1.2 Angstrom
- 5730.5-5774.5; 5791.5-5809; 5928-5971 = -1.7 Angstrom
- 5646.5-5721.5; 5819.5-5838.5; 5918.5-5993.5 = -2.5 Angstrom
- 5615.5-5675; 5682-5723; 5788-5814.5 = 1.7 Angstrom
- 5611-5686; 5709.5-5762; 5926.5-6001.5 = -3.7 Angstrom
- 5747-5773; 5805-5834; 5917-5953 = -4.5 Angstrom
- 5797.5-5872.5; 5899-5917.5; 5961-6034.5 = 3.2 Angstrom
